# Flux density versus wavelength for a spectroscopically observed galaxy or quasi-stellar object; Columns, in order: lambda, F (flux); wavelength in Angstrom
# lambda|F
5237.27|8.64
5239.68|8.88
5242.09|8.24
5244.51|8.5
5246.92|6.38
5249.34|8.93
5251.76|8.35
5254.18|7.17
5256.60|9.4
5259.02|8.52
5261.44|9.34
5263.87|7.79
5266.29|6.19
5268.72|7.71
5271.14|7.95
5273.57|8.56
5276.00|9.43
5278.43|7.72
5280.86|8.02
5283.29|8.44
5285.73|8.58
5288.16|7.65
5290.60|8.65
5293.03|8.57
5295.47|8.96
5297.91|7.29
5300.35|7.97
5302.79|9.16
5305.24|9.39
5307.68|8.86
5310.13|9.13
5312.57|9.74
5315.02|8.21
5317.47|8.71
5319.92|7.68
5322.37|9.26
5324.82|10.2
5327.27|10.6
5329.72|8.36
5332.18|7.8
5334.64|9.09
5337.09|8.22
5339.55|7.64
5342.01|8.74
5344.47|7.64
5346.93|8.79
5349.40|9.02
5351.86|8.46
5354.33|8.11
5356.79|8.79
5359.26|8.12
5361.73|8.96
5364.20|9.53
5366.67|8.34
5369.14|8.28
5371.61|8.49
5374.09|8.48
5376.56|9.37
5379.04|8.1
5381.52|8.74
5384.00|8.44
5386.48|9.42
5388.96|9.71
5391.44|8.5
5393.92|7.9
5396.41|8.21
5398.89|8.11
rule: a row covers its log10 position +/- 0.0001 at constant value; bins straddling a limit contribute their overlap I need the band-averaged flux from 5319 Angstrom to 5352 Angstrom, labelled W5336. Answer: 8.7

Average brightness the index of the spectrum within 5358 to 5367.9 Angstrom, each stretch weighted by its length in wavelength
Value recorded 8.73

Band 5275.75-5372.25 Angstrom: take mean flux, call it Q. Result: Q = 8.61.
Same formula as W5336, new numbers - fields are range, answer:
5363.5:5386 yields 8.65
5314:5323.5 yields 8.46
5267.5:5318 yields 8.51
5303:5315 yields 9.16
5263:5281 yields 7.92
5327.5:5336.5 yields 8.65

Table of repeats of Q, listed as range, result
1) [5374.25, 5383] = 8.7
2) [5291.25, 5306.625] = 8.56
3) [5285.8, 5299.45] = 8.25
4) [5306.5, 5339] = 8.89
